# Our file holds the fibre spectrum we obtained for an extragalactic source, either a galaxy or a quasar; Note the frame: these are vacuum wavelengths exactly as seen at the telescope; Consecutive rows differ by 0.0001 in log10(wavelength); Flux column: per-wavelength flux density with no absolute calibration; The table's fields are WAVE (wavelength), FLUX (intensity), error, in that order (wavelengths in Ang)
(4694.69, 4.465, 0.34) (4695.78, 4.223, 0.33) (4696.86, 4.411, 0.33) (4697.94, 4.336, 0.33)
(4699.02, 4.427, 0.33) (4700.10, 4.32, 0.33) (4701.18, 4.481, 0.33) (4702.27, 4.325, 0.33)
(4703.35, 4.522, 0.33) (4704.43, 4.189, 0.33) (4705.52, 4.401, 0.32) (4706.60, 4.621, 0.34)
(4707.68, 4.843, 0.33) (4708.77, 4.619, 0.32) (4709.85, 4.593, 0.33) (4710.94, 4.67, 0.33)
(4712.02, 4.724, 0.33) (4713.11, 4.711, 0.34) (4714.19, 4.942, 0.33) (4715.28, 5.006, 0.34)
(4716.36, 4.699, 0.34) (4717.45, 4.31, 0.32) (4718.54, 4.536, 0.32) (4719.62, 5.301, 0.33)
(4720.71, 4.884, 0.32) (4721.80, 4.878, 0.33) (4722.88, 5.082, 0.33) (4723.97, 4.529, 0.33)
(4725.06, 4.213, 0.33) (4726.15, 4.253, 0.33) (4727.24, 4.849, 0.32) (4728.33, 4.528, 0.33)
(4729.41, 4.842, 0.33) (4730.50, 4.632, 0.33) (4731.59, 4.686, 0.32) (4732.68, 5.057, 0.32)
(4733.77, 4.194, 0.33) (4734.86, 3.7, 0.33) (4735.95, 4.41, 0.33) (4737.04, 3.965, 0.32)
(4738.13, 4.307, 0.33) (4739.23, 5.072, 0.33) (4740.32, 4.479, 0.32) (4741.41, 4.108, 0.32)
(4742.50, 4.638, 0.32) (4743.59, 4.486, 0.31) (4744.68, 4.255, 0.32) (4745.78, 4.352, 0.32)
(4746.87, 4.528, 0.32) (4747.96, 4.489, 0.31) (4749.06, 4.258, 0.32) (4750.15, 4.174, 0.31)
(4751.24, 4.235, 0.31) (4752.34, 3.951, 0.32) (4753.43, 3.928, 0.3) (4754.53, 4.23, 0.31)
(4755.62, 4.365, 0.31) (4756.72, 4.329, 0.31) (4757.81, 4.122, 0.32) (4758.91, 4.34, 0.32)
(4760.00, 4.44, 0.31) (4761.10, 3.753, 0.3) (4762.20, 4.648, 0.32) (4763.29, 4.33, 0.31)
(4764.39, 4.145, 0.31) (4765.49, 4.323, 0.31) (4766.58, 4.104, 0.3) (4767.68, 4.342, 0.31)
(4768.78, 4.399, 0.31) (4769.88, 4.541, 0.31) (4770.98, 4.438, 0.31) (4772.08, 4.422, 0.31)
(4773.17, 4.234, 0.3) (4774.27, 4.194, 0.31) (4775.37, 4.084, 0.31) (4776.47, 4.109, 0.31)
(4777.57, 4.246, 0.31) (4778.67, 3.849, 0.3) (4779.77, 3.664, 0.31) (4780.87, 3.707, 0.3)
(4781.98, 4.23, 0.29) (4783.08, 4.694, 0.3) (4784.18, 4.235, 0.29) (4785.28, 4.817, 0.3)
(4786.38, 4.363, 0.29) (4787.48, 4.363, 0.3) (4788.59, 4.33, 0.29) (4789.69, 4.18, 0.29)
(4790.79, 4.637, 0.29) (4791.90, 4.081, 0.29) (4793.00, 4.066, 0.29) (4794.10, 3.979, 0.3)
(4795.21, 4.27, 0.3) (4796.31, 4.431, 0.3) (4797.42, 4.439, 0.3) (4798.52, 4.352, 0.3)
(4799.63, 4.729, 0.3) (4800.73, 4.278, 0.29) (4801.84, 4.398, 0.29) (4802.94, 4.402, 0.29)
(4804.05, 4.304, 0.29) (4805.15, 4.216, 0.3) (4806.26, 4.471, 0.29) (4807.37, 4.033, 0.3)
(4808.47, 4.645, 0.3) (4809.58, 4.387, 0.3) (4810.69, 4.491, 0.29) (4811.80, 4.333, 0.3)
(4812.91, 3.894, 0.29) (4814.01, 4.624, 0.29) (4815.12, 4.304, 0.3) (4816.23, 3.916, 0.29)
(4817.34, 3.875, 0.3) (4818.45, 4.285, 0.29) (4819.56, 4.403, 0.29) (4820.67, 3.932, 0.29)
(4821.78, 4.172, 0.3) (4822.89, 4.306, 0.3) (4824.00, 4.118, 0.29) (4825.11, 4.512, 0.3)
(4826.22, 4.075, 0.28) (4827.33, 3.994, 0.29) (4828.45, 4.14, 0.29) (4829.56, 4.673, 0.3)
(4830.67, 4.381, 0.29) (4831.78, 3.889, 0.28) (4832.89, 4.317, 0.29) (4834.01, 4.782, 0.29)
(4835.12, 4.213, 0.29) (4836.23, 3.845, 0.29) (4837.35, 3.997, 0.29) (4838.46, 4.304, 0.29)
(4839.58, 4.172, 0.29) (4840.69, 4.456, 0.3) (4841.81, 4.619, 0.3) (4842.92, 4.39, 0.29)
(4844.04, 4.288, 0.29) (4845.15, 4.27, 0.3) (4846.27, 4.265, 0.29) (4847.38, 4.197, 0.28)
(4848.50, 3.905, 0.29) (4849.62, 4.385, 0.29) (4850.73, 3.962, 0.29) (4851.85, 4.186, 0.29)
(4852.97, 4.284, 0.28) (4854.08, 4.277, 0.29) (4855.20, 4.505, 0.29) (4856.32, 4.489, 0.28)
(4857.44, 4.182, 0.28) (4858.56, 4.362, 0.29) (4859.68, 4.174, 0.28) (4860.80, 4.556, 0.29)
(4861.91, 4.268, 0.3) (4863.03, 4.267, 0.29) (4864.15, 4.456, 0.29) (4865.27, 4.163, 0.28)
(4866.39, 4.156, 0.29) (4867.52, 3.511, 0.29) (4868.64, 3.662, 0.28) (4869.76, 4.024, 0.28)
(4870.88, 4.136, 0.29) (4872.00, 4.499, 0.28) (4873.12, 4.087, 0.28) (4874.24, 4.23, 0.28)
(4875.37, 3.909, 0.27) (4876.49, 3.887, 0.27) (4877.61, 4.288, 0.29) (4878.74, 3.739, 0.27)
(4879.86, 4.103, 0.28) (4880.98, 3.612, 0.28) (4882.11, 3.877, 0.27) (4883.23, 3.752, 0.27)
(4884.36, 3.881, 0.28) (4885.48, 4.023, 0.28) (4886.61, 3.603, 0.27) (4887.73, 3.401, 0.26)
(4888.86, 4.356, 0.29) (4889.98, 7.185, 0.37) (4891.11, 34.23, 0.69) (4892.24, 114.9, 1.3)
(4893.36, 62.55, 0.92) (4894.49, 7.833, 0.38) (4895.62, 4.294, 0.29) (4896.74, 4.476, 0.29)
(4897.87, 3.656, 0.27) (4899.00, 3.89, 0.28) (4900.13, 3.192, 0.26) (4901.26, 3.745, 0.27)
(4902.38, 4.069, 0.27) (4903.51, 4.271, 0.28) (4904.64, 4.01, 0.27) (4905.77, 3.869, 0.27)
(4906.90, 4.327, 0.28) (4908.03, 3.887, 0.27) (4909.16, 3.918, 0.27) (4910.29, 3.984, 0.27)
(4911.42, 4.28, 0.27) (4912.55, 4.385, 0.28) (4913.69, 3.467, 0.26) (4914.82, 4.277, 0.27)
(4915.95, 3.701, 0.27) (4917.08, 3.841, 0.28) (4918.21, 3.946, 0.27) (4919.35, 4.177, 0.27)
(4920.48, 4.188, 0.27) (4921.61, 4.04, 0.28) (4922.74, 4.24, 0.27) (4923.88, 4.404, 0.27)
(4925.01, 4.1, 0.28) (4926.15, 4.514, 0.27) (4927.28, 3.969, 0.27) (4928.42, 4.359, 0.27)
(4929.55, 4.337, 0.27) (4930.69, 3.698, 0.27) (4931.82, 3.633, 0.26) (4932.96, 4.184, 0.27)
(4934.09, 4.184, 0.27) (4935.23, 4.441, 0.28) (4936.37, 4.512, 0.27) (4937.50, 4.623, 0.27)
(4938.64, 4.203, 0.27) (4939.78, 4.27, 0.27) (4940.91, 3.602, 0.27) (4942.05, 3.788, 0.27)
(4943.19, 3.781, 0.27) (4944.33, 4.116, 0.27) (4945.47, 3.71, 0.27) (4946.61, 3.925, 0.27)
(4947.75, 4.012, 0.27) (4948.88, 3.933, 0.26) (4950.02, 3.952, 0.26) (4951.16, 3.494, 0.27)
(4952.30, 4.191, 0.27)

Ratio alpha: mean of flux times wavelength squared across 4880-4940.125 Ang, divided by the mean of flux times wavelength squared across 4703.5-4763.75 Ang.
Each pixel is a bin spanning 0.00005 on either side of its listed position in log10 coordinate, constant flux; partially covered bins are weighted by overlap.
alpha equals 1.89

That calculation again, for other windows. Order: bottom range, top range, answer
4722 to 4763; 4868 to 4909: 2.33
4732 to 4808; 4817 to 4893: 1.56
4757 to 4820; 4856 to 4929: 1.77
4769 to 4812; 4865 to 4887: 0.95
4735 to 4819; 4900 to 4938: 1.01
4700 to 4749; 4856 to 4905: 2.06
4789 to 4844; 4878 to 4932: 2.01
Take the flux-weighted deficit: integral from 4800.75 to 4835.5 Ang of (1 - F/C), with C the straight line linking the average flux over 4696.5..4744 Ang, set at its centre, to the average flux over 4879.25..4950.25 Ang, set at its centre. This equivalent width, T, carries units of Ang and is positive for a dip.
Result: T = 9.73 Ang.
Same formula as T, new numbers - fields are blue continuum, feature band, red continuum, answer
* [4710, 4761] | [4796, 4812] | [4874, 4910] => 6.1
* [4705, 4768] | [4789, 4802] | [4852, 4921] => 3.0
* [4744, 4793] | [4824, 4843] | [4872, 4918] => 6.9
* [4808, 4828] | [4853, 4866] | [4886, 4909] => 7.0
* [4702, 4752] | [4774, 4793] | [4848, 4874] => 0.8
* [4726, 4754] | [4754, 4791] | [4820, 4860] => 0.7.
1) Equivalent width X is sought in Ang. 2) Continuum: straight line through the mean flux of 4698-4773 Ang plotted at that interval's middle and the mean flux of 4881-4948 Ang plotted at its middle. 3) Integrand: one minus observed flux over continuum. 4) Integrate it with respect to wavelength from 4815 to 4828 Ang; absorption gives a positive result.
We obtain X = 3.9 Ang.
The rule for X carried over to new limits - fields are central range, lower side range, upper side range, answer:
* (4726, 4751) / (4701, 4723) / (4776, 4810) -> 0.57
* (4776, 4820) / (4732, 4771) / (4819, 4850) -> 0.03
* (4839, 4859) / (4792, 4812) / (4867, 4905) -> 8.60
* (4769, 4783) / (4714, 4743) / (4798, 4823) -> 0.80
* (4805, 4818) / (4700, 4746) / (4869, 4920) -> 4.61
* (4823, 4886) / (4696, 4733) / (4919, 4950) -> 1.79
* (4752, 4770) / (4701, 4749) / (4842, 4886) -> 0.82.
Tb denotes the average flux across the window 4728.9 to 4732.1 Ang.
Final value 4.72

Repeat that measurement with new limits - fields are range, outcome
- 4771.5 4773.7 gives 4.35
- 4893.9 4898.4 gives 5.37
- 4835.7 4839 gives 4.05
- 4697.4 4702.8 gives 4.38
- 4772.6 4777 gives 4.16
